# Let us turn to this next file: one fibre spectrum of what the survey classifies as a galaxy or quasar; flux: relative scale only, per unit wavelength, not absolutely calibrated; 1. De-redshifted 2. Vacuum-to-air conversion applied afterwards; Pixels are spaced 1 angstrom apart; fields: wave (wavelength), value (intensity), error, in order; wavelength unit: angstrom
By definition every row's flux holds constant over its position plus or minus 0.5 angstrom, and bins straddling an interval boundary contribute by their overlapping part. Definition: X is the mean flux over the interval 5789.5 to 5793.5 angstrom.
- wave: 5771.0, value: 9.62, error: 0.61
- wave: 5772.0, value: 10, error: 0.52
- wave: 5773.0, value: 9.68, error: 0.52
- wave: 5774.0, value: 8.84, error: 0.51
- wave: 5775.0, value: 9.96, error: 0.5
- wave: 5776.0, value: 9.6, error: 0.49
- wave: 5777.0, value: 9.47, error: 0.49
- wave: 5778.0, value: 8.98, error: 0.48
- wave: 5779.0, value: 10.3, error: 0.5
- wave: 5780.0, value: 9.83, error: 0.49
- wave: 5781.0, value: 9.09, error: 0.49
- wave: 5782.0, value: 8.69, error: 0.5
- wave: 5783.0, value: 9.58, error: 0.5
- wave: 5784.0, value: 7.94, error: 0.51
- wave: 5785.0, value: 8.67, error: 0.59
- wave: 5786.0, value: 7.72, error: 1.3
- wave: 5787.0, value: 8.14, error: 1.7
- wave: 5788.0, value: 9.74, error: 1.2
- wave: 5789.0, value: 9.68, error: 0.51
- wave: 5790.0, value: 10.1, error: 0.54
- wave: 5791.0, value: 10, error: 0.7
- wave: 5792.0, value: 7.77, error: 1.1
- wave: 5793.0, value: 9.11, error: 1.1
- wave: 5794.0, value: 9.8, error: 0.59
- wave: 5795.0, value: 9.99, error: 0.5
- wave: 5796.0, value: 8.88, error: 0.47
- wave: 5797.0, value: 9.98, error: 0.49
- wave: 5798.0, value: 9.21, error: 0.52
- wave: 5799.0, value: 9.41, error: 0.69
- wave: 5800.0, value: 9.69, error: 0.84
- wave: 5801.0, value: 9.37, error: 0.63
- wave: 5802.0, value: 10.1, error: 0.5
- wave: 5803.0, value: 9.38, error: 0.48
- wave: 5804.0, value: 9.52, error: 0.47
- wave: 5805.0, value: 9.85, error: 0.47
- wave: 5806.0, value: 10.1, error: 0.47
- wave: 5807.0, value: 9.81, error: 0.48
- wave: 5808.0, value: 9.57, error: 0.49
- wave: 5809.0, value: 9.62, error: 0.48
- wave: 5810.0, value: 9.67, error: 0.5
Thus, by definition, 9.24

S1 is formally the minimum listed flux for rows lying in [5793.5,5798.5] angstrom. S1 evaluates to 8.88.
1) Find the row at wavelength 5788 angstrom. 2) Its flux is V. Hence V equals 9.74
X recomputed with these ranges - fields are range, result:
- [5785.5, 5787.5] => 7.93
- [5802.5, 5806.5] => 9.71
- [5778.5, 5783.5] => 9.5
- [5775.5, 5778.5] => 9.35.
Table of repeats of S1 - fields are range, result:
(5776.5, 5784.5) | 7.94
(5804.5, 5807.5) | 9.81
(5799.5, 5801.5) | 9.37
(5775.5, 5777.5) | 9.47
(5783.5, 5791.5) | 7.72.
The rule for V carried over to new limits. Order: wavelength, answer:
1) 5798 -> 9.21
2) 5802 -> 10.1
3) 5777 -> 9.47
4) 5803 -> 9.38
